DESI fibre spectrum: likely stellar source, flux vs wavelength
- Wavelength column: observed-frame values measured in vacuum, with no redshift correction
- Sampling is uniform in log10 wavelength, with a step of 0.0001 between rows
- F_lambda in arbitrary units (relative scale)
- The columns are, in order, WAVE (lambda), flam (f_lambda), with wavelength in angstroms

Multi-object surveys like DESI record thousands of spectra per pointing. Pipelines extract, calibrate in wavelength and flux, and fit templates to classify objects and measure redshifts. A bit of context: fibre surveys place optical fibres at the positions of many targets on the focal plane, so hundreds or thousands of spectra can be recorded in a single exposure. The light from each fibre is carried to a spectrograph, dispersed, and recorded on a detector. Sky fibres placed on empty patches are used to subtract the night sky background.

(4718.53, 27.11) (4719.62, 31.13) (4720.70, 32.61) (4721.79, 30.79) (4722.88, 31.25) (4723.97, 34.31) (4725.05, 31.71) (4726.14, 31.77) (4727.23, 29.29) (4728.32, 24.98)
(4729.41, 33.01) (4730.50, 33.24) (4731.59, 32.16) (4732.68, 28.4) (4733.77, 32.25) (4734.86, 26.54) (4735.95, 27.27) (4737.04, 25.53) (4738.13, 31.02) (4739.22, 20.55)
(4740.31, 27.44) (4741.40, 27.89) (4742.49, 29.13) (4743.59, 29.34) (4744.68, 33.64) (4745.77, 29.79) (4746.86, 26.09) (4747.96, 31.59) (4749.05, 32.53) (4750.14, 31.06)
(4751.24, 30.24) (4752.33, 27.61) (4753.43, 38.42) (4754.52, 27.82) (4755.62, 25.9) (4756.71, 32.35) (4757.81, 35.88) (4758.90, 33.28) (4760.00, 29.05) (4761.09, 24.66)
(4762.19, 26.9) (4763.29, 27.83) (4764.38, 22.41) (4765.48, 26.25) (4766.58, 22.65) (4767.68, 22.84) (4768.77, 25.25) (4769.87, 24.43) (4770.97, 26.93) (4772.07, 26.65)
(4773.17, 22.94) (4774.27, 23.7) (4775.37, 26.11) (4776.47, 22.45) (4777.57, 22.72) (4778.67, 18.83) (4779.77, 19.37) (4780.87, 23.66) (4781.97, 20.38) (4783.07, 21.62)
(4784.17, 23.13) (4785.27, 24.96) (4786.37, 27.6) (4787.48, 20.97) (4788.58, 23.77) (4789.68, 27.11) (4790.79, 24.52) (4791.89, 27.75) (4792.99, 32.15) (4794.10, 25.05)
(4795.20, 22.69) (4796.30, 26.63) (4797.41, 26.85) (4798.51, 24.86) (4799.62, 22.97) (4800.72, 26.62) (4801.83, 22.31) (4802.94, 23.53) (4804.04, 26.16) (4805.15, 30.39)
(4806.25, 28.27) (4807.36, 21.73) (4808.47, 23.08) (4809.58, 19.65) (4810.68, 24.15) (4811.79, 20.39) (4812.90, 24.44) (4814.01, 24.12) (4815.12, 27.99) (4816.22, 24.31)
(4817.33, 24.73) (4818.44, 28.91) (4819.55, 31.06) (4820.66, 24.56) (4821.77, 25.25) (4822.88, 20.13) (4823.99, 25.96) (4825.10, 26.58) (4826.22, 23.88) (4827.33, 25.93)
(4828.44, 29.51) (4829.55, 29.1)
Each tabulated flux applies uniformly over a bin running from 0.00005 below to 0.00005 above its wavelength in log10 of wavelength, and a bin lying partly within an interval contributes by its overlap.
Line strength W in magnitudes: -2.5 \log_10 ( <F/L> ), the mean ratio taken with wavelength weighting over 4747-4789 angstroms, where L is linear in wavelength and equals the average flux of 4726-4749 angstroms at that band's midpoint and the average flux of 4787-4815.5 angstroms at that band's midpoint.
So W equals 0.041 mag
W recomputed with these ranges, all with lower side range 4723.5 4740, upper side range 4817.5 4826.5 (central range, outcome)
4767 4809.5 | 0.11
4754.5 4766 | -0.01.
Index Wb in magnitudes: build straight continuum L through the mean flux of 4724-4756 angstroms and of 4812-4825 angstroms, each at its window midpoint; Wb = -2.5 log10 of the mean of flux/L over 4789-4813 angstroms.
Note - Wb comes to 0.06 mag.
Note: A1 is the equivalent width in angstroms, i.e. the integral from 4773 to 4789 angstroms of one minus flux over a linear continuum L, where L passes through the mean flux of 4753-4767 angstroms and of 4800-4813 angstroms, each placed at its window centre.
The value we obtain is 2.3 angstroms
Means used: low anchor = 28.7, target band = 22.8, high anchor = 24.2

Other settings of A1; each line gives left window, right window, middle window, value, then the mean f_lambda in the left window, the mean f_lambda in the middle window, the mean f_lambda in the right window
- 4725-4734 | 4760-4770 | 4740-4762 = -2.4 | 30.6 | 30.2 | 25.1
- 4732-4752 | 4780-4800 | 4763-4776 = 0.9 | 28.9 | 24.8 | 24.7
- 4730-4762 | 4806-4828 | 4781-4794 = 0.9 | 29.6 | 24.9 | 24.7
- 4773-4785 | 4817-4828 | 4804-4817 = 0.2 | 22.3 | 24.5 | 25.7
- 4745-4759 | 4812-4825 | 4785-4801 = 1.1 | 30.9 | 25.6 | 25.5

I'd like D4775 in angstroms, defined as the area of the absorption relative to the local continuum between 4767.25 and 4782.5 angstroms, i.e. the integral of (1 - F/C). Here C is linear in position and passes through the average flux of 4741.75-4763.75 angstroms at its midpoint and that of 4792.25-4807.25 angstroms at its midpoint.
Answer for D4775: 2.6 angstroms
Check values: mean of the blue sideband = 30.1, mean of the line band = 23.3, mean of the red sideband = 25.9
